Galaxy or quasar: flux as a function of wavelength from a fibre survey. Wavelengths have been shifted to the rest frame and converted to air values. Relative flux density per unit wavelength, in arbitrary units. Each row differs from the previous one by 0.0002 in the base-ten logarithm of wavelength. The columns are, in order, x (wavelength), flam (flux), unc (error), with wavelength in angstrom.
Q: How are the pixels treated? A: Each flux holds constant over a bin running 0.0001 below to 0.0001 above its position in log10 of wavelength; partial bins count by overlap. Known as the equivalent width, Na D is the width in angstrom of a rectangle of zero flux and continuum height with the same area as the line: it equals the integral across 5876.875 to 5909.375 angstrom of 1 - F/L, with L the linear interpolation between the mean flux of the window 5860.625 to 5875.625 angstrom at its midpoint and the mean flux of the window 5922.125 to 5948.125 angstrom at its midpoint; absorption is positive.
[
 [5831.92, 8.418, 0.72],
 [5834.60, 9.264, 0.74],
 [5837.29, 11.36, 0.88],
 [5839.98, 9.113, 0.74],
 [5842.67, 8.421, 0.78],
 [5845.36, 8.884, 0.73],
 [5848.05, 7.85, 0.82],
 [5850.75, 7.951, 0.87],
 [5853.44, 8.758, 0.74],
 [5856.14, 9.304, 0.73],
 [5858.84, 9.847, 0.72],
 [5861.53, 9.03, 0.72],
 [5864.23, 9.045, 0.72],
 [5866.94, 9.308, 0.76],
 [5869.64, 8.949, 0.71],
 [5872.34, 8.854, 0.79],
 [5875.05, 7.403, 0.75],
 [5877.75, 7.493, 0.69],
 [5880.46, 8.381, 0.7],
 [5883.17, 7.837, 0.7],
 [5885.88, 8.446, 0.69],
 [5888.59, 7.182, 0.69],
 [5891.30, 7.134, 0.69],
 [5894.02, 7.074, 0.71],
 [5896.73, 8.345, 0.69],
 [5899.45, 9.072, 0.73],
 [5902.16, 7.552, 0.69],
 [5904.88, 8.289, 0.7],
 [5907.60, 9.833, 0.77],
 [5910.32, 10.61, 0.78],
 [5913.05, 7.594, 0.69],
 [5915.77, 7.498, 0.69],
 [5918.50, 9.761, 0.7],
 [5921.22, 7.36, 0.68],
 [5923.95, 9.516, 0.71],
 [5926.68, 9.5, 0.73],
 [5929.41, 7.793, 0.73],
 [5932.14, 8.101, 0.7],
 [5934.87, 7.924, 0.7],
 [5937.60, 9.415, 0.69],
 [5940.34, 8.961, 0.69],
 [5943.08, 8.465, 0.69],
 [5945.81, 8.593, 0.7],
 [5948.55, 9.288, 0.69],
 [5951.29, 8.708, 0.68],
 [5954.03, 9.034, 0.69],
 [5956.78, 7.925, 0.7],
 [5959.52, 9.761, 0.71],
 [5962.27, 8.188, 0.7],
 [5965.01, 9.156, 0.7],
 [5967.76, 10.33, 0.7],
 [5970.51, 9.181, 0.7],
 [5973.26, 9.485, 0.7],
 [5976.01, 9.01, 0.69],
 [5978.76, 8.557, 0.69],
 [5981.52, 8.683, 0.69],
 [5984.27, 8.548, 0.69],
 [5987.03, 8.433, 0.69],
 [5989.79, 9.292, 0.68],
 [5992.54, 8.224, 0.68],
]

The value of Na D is 2.5 angstrom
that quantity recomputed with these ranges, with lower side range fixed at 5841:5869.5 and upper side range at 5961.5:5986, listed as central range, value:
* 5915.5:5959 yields 1.49 angstrom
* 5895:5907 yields 0.73 angstrom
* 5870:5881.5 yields 1.01 angstrom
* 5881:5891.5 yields 1.34 angstrom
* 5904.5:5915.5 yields -0.08 angstrom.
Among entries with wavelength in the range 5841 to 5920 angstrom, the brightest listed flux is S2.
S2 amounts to 10.61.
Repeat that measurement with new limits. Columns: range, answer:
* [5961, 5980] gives 10.33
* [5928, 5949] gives 9.415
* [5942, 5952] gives 9.288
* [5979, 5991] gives 9.292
